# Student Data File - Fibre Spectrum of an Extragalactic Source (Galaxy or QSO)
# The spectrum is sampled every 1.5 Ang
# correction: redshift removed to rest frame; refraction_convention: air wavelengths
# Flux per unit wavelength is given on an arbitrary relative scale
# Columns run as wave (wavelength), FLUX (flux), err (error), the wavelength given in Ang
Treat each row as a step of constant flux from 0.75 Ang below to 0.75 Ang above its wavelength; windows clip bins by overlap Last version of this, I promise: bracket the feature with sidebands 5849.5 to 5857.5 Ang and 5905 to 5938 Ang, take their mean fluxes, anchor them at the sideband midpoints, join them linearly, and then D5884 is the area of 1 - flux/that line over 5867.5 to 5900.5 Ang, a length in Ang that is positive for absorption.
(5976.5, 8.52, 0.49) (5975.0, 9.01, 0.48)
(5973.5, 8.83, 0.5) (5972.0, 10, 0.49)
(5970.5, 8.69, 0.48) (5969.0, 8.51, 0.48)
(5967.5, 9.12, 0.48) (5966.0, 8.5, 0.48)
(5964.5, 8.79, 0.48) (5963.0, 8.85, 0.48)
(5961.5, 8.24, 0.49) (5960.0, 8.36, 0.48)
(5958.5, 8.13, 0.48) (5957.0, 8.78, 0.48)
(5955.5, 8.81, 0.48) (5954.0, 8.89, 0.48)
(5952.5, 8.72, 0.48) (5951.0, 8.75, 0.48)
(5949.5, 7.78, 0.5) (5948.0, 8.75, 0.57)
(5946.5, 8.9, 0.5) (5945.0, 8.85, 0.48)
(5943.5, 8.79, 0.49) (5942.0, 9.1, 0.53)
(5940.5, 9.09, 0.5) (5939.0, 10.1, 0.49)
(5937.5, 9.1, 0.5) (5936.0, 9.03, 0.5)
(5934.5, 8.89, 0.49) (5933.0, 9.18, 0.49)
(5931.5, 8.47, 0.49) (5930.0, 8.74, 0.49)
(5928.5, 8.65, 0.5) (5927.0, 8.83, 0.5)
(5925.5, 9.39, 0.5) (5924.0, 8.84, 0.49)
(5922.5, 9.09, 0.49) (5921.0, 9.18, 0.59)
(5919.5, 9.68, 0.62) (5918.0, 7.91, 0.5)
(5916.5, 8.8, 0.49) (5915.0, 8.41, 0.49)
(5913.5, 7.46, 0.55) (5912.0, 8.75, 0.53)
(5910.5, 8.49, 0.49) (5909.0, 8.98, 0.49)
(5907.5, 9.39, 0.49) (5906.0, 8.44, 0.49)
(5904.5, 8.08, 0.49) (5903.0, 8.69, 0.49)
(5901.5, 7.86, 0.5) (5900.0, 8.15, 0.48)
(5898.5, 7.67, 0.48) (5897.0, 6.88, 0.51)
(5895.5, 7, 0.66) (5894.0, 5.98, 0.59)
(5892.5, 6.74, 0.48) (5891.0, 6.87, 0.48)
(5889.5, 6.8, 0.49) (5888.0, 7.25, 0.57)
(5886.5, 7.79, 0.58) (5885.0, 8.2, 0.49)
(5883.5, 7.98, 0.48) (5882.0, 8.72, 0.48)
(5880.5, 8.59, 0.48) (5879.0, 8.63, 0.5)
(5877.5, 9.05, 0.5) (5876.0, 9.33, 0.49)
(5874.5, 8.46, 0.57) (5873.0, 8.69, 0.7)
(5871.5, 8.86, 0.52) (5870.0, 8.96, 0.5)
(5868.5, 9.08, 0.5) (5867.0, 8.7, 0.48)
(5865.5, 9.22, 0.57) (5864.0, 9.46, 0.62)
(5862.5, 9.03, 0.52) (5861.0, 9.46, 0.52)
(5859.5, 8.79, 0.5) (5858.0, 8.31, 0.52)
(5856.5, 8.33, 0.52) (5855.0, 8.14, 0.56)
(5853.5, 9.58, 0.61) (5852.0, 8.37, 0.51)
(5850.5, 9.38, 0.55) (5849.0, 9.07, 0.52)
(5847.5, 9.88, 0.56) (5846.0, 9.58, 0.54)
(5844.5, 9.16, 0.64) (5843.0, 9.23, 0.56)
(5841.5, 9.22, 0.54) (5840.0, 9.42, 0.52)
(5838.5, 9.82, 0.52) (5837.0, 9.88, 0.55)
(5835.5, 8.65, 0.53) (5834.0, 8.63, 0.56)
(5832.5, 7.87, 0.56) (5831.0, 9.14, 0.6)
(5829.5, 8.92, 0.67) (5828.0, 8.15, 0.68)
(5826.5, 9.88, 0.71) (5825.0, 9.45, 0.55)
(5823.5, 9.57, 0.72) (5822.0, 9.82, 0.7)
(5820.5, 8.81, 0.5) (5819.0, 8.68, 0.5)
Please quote 2.9 Ang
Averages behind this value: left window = 8.76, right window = 8.8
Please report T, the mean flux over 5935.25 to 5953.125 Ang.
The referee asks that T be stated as 8.91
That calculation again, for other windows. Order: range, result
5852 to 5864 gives 8.82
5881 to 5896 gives 7.36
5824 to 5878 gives 9.03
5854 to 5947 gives 8.52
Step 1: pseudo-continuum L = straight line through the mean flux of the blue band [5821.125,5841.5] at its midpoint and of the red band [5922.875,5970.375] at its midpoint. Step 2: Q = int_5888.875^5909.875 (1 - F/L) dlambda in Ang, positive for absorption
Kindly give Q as 3.0 Ang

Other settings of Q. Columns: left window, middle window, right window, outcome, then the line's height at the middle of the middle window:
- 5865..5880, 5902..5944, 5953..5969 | -0.43 Ang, 8.75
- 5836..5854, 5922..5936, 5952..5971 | -0.09 Ang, 8.85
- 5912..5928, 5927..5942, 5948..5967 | -0.59 Ang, 8.68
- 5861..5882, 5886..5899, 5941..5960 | 2.79 Ang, 8.87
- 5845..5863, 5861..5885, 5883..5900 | -2.23 Ang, 8.1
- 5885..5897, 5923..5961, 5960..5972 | -3.11 Ang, 8.18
